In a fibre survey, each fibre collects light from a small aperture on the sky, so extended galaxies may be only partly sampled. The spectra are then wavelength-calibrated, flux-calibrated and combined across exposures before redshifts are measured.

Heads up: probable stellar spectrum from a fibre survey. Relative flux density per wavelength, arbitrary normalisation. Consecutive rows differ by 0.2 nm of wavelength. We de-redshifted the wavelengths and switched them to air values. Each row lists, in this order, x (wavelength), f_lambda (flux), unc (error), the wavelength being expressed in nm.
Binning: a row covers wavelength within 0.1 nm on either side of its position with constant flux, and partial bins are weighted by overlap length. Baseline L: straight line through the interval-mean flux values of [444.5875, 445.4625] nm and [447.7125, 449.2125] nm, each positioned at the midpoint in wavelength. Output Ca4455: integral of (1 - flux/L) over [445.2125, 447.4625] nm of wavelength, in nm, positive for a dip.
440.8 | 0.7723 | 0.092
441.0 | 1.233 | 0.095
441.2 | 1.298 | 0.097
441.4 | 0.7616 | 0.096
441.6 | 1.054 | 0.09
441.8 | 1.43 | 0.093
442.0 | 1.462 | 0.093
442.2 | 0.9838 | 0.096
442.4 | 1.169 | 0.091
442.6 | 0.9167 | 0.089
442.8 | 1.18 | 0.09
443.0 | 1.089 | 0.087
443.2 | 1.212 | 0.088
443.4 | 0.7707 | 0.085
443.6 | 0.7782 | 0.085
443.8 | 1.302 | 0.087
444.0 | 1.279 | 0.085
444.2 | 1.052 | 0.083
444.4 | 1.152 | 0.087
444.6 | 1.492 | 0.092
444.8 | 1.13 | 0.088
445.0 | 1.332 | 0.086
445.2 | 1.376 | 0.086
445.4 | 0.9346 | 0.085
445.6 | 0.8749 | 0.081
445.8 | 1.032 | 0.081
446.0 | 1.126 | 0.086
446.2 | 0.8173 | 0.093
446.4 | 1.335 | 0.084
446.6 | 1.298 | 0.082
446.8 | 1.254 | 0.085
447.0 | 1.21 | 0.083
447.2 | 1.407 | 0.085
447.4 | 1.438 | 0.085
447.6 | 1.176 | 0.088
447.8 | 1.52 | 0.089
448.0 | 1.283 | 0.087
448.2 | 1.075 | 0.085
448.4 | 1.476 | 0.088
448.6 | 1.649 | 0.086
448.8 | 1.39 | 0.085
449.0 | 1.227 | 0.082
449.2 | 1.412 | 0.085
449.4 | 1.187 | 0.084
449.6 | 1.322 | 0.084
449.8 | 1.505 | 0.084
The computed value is 0.23 nm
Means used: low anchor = 1.24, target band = 1.16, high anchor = 1.38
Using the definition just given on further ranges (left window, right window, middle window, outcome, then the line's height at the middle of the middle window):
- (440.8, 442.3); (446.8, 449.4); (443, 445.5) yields 0.17 nm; 1.23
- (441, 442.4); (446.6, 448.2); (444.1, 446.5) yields 0.23 nm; 1.26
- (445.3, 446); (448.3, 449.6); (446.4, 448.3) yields -0.19 nm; 1.19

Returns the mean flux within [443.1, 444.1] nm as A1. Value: 1.07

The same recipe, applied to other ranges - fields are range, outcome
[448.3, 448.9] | 1.5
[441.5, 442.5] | 1.22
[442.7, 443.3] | 1.16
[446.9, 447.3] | 1.31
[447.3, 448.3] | 1.3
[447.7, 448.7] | 1.4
